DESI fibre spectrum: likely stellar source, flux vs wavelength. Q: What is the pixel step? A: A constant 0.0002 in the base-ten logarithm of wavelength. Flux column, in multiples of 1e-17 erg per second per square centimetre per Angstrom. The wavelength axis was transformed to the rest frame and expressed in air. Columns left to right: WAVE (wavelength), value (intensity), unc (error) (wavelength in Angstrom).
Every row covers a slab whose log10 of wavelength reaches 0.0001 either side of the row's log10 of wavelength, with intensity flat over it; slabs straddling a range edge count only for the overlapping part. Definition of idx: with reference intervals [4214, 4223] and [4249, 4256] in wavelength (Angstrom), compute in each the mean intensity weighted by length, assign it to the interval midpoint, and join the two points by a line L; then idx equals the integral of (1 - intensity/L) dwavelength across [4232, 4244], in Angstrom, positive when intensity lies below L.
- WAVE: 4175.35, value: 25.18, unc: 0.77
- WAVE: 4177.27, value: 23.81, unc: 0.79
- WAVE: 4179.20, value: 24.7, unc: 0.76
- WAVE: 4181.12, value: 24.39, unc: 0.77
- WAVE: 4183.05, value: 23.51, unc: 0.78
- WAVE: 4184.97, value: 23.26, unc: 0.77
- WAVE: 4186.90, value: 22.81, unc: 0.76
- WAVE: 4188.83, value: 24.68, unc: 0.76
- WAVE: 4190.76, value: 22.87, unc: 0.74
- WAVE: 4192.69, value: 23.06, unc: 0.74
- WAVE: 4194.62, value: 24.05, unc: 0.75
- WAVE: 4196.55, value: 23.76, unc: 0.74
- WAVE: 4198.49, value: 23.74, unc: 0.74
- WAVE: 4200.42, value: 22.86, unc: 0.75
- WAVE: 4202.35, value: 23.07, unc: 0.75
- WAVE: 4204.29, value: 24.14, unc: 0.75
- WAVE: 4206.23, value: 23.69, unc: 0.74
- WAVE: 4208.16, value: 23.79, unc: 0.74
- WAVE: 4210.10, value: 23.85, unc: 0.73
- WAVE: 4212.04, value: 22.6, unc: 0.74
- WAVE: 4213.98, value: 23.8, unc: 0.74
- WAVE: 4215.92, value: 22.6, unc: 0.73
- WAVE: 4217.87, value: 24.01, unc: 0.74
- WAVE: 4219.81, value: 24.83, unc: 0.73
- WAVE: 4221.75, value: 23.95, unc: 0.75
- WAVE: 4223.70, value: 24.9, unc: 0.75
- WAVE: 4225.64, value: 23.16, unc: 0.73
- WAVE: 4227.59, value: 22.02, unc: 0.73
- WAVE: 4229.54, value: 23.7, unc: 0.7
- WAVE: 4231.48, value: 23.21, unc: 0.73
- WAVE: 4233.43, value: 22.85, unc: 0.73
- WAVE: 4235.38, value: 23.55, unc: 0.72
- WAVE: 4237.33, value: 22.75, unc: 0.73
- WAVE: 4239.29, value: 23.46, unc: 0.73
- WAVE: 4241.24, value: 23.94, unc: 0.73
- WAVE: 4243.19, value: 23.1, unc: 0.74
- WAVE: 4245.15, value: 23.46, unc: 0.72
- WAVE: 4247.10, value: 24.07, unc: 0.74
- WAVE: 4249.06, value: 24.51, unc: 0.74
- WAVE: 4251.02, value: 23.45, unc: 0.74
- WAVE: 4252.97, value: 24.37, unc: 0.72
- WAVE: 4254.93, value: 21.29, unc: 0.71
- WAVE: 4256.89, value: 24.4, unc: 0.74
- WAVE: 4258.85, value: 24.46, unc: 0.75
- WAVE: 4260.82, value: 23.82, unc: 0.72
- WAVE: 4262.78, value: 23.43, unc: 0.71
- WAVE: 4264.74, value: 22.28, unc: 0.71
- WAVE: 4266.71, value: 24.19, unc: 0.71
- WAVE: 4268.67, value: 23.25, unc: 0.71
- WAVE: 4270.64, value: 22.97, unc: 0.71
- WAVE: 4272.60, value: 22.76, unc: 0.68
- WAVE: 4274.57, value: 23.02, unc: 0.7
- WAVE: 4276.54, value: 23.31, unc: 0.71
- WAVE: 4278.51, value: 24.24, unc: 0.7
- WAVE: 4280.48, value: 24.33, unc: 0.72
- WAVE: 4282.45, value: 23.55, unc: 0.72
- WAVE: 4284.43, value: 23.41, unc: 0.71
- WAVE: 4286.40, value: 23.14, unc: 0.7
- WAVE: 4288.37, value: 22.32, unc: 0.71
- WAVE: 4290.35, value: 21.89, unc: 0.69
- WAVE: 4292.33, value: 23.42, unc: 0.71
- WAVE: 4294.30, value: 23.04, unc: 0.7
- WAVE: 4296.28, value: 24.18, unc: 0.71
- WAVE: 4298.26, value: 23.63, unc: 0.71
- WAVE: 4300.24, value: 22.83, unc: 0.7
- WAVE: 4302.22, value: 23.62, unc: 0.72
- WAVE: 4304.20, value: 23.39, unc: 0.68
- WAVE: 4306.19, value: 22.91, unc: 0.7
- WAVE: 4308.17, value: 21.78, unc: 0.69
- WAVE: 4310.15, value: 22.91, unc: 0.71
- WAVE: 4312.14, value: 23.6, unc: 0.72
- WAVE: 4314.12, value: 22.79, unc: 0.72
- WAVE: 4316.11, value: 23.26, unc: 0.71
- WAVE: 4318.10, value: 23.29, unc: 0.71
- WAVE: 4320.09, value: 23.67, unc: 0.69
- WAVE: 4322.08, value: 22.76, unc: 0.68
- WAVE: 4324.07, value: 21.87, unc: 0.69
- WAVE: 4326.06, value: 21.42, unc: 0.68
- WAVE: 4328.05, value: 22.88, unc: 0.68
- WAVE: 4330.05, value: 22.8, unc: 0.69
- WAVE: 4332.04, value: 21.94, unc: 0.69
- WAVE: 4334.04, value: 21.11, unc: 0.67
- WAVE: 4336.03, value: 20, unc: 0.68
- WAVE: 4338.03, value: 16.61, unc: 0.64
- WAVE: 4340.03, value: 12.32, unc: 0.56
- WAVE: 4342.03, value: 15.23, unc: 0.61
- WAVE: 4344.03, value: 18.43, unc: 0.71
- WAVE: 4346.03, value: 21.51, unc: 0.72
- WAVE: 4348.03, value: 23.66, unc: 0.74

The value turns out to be 0.13 Angstrom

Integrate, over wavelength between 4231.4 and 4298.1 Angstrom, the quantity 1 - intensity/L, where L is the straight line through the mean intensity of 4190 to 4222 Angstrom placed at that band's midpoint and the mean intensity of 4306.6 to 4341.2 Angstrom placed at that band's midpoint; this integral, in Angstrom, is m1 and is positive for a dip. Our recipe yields -2.6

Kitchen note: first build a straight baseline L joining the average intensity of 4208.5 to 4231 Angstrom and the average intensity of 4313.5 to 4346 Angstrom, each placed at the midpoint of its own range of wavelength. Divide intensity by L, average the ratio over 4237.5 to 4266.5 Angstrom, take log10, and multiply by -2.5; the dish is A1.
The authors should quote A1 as -0.040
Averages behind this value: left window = 23.6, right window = 20.6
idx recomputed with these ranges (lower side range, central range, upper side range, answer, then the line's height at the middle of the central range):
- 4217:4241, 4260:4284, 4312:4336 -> -0.4 Angstrom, 23.1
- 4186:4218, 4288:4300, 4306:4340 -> -0.5 Angstrom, 22.2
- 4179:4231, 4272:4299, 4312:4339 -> -1.0 Angstrom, 22.5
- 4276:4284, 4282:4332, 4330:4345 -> -4.2 Angstrom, 21.2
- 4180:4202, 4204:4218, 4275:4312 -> 0.0 Angstrom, 23.5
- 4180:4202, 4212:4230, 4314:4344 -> -0.5 Angstrom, 22.9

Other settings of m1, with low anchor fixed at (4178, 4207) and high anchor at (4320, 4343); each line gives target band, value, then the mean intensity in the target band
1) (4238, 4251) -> -0.82 Angstrom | 23.7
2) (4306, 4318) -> -1.36 Angstrom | 22.9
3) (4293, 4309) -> -1.78 Angstrom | 23.2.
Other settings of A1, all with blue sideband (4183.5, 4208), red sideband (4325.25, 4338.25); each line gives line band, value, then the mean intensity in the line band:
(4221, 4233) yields -0.022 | 23.5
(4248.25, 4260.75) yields -0.057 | 23.7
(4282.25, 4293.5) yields -0.046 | 22.9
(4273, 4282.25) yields -0.072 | 23.6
